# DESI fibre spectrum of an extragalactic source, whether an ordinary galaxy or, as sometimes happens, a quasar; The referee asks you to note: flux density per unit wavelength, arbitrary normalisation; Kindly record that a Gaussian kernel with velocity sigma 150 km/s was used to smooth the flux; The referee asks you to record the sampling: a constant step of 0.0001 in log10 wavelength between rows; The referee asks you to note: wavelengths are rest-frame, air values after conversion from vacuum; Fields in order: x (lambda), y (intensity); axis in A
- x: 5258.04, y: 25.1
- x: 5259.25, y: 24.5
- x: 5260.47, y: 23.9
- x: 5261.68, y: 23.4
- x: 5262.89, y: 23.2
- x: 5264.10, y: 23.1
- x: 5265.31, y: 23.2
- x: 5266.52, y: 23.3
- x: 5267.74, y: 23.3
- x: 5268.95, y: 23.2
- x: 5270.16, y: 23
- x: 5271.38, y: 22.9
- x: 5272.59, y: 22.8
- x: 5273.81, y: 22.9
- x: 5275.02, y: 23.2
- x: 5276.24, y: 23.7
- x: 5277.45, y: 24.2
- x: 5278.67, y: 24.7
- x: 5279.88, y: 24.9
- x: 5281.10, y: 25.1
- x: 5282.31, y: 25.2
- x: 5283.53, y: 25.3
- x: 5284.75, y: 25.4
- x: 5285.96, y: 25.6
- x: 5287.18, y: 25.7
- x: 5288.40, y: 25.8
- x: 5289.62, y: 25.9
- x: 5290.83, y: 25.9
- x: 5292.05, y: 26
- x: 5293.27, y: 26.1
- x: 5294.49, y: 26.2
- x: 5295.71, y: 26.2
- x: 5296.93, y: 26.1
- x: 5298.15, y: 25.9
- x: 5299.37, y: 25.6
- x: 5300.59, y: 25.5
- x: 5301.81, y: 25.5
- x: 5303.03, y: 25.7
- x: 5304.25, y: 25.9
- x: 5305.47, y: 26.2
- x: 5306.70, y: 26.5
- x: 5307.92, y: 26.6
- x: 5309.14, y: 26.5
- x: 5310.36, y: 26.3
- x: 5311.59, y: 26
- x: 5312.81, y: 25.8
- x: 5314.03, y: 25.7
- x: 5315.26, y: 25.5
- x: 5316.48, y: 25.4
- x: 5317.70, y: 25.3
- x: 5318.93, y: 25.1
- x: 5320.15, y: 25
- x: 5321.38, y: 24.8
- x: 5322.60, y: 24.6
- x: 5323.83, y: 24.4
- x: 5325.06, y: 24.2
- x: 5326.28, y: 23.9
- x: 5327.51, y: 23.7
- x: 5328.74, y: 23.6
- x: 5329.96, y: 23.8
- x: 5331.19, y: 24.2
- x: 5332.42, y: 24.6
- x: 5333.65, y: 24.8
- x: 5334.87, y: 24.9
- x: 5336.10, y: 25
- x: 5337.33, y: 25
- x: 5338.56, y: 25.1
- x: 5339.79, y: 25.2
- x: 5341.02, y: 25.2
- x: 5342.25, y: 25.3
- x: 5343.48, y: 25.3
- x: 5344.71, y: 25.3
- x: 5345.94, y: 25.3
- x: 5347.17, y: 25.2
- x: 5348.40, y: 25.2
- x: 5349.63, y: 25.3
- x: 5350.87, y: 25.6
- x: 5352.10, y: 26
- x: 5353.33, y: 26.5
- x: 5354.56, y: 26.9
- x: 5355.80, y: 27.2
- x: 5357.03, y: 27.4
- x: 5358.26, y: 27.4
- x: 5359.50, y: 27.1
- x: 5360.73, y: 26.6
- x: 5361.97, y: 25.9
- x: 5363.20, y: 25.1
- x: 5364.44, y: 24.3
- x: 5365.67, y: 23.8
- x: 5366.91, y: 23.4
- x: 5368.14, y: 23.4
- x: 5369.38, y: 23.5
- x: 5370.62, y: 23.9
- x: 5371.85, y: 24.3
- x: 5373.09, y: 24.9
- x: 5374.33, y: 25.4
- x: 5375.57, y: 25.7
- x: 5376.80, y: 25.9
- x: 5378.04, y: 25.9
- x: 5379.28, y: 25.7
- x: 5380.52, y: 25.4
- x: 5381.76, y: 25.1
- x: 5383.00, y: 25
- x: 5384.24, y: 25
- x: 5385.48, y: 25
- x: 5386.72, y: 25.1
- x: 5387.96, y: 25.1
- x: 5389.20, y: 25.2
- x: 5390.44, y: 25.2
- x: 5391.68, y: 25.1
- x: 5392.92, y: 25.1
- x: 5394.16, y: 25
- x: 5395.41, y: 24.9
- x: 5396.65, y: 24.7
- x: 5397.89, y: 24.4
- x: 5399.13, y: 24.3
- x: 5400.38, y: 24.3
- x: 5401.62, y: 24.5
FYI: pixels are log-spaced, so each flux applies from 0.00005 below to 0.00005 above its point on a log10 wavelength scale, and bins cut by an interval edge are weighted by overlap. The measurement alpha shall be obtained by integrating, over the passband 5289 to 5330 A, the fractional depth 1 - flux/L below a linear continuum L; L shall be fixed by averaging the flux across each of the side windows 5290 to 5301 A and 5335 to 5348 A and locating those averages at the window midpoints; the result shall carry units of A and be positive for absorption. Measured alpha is 0.4 A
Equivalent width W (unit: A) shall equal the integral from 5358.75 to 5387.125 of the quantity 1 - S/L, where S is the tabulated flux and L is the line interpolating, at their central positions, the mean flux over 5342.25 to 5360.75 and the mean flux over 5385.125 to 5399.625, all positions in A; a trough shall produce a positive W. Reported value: 0.5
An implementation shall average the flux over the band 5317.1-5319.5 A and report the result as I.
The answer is 25.1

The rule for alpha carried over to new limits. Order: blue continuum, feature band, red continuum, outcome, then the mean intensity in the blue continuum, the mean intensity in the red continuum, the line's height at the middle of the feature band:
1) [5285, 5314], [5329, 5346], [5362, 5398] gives 0.38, 26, 24.9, 25.5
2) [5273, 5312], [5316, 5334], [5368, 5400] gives 0.58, 25.5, 24.9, 25.3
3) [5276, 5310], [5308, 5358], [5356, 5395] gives 0.32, 25.7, 25.2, 25.4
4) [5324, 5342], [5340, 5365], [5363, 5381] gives -1.31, 24.5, 24.7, 24.6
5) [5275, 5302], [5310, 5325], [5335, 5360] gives 0.20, 25.4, 25.8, 25.6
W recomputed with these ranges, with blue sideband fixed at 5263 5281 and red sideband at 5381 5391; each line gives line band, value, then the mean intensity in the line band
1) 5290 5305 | -1.3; 25.9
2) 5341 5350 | -0.3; 25.3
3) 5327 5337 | 0.0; 24.4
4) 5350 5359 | -0.7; 26.7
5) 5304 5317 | -1.1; 26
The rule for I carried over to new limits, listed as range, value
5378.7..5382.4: 25.4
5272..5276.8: 23.1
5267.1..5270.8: 23.1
